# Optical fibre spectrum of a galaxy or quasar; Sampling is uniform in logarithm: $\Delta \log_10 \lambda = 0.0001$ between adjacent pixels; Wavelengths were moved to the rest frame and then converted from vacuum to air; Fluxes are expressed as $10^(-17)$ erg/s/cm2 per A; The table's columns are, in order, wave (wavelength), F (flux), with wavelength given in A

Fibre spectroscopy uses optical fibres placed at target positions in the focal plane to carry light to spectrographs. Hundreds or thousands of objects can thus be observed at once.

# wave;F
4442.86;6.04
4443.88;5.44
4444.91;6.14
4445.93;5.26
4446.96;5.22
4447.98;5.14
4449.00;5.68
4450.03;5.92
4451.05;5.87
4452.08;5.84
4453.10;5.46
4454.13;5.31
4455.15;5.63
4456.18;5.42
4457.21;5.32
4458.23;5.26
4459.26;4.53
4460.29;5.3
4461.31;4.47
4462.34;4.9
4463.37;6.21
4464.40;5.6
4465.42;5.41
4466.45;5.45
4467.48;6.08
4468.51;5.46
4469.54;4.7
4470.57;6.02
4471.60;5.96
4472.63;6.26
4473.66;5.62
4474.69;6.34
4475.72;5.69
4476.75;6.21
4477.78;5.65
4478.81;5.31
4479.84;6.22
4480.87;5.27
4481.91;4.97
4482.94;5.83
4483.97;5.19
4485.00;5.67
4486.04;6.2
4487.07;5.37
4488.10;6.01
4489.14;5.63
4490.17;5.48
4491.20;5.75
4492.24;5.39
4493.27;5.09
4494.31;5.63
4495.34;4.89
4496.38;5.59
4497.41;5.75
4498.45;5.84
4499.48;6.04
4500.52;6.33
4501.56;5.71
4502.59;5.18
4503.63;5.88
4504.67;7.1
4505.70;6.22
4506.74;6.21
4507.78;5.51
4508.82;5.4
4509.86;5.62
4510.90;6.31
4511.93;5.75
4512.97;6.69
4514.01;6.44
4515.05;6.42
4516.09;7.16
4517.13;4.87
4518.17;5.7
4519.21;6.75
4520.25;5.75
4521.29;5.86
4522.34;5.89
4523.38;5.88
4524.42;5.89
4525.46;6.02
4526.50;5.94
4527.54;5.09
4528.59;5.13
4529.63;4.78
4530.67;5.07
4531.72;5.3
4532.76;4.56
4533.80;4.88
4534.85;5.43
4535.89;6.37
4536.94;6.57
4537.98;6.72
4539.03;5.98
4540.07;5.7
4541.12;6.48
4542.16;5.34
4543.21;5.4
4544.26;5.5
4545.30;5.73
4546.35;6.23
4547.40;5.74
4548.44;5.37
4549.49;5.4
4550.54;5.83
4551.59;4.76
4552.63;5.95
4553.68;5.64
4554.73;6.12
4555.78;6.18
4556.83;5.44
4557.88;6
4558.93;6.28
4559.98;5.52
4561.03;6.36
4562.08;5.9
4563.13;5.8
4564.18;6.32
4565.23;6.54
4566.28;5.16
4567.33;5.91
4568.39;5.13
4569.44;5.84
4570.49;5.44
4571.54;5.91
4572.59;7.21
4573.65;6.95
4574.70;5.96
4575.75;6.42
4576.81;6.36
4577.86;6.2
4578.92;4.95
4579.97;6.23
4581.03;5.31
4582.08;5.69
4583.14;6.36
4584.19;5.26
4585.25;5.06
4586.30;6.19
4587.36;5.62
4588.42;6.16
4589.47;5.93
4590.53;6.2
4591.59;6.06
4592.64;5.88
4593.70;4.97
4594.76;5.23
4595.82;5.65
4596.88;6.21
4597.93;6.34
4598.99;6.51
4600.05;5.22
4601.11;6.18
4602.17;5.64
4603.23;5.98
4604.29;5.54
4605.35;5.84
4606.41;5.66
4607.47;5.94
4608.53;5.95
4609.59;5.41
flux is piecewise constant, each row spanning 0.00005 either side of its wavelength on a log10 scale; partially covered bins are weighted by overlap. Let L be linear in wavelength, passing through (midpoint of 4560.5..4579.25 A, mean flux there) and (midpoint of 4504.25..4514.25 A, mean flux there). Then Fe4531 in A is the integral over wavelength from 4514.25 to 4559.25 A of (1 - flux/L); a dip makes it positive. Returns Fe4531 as 2.4 A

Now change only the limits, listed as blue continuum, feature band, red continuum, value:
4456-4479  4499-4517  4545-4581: -1.3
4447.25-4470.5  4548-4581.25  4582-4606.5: -1.0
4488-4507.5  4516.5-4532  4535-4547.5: 0.7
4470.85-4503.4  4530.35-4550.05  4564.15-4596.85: 0.4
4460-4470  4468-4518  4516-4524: -1.3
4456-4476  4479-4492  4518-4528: 0.0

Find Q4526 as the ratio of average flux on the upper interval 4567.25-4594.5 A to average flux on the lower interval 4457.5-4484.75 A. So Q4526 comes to 1.1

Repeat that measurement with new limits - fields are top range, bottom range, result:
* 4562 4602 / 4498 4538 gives 1.01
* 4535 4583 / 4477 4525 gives 1.02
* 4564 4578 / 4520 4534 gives 1.12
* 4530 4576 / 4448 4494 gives 1.05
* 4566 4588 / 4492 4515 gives 1.00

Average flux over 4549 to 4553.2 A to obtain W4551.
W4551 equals 5.49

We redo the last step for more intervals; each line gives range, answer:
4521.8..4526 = 5.92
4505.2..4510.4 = 5.78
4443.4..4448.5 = 5.44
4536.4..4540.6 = 6.24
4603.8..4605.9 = 5.69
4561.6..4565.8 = 6.14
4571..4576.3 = 6.48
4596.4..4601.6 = 6.1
